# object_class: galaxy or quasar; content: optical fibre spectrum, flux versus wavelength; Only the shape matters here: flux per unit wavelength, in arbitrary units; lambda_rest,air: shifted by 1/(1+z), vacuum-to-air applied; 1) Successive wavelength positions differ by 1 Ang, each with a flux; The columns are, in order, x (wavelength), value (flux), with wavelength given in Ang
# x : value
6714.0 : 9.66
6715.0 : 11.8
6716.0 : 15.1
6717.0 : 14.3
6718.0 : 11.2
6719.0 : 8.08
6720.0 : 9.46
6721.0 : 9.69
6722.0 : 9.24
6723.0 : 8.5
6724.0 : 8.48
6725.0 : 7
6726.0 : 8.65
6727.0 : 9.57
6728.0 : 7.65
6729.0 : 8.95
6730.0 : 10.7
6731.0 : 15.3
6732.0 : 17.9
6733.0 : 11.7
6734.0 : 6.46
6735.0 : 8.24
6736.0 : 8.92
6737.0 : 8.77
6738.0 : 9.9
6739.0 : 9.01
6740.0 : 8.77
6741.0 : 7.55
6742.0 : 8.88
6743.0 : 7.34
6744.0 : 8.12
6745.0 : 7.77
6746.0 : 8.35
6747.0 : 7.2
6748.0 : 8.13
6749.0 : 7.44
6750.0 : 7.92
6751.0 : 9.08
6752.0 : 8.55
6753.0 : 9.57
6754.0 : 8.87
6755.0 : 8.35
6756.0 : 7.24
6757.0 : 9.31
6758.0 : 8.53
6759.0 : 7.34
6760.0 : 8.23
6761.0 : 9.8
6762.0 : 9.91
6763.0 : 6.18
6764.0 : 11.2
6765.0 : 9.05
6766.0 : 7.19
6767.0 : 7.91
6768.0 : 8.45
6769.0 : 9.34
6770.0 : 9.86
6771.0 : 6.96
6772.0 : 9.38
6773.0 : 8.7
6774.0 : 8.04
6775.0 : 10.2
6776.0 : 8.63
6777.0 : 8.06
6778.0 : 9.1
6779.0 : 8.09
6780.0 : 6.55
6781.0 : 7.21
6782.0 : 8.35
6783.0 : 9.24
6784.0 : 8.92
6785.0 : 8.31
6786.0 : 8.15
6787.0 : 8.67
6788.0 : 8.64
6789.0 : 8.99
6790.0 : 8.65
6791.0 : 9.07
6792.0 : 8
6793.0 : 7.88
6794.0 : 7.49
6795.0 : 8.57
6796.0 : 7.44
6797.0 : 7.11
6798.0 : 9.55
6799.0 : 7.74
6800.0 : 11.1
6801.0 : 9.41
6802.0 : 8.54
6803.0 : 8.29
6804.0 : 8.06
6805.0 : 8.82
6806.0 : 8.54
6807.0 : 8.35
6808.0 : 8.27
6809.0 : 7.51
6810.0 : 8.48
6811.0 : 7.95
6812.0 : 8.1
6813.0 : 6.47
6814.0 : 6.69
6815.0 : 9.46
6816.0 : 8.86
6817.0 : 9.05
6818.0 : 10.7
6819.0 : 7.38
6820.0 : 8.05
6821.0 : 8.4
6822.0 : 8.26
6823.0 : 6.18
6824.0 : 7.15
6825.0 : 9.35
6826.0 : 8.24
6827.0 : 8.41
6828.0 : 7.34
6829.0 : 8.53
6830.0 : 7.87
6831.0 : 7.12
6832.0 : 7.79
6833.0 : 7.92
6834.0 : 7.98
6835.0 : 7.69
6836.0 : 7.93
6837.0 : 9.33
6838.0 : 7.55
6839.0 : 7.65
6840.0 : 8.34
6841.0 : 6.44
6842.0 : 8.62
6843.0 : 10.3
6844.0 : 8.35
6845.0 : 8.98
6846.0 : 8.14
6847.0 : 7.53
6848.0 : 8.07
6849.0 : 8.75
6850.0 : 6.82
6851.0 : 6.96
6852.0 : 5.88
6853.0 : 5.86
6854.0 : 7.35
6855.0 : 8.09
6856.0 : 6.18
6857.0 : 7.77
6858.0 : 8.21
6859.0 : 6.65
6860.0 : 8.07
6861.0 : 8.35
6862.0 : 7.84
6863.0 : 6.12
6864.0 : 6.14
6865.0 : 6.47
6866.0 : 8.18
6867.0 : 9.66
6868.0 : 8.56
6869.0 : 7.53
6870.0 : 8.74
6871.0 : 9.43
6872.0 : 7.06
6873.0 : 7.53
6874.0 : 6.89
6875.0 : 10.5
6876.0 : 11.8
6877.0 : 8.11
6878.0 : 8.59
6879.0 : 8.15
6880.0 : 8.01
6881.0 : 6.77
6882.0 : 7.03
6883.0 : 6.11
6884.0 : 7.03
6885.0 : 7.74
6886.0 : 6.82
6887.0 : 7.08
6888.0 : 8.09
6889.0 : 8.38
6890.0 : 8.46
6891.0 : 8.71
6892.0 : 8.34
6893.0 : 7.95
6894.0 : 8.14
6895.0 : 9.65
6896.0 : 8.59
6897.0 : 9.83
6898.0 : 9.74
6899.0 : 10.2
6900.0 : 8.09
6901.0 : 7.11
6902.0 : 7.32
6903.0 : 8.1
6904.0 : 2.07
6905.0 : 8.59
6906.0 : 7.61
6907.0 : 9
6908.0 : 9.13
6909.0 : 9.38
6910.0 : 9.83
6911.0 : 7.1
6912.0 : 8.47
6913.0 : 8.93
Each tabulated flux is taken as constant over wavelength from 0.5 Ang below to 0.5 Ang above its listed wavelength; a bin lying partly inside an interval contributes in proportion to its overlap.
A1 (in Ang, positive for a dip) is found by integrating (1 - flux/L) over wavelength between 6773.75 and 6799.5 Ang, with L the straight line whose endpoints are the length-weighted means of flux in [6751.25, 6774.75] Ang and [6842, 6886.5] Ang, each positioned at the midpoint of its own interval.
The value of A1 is 0.3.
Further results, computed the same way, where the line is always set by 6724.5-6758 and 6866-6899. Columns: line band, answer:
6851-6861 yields 1.5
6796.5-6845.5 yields 2.1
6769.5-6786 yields 0.7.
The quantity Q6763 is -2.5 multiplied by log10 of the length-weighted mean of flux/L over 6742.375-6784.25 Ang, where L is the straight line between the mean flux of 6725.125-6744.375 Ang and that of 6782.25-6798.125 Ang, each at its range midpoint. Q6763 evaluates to 0.07 mag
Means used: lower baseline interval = 9.56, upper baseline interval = 8.39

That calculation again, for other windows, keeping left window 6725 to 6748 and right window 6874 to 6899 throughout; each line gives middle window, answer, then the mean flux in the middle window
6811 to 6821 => 0.06 mag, 8.29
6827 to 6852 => 0.09 mag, 7.97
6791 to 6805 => 0.06 mag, 8.44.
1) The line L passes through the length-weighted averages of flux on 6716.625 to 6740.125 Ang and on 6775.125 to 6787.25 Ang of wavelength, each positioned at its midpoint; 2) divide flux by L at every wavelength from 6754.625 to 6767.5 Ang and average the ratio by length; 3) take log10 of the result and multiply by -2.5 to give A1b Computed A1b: 0.05 mag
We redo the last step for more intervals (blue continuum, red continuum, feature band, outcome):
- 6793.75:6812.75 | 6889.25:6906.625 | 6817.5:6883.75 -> 0.05 mag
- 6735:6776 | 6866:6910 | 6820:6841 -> 0.06 mag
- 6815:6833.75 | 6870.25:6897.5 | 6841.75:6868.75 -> 0.07 mag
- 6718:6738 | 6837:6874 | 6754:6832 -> 0.04 mag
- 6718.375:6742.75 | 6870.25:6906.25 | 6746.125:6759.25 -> 0.12 mag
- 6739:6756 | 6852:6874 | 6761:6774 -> -0.07 mag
